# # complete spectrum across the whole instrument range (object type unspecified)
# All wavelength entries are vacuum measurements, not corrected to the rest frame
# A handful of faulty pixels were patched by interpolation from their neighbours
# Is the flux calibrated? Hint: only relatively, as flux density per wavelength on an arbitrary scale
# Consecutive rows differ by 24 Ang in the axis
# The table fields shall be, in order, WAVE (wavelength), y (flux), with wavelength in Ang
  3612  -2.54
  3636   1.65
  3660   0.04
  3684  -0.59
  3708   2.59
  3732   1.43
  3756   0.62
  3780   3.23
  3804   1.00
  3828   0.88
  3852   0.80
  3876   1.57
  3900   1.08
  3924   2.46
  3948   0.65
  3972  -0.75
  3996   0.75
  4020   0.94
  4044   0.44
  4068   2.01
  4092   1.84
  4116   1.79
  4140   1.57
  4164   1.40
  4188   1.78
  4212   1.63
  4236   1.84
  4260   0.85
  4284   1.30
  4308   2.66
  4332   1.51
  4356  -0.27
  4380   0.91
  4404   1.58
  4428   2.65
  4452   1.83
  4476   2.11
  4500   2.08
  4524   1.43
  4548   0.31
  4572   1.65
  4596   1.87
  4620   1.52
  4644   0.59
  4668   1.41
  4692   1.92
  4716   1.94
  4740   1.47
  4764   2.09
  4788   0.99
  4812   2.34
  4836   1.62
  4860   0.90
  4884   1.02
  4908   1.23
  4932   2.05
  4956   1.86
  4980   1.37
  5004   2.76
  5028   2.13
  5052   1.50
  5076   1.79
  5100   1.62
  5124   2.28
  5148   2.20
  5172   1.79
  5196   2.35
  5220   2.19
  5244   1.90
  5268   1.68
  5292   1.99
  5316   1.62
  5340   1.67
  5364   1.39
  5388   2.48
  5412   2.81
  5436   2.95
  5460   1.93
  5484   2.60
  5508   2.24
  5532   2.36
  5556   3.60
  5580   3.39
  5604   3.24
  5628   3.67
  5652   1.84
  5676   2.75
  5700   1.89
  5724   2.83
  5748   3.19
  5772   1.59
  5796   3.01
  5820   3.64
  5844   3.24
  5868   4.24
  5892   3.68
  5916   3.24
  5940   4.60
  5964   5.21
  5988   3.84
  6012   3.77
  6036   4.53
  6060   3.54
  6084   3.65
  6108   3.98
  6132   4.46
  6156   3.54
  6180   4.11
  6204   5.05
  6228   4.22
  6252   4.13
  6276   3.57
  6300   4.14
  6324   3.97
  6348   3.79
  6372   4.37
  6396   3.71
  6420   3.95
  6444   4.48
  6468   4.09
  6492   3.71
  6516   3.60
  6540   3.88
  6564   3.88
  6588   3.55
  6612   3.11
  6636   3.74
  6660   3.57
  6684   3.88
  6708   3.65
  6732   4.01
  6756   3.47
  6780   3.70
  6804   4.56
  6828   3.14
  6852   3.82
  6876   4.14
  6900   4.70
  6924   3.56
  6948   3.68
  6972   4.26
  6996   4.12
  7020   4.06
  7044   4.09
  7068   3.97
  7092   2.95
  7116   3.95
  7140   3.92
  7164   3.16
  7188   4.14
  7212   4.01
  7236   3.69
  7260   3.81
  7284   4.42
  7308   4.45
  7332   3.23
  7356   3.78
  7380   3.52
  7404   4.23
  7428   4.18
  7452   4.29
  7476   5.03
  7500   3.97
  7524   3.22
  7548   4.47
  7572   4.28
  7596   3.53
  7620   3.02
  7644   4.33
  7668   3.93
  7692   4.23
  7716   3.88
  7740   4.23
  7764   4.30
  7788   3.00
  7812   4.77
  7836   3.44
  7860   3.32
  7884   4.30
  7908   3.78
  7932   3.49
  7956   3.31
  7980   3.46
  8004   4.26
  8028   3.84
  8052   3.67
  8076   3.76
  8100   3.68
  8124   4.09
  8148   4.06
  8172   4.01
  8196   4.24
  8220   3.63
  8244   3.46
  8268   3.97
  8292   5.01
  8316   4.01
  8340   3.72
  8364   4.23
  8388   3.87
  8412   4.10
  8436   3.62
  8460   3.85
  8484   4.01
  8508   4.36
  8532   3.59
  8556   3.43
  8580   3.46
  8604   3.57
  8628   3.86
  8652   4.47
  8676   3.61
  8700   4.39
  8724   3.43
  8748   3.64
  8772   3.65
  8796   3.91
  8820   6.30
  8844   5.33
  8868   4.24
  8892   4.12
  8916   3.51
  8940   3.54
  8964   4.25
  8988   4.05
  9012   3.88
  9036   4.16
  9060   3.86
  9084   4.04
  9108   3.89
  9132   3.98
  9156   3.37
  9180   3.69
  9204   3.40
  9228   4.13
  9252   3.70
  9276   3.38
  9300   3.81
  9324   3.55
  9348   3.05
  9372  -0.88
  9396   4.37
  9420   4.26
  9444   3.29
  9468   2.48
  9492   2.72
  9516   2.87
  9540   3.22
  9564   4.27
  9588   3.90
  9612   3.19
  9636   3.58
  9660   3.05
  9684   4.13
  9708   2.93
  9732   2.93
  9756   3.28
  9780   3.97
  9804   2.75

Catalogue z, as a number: 0.345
